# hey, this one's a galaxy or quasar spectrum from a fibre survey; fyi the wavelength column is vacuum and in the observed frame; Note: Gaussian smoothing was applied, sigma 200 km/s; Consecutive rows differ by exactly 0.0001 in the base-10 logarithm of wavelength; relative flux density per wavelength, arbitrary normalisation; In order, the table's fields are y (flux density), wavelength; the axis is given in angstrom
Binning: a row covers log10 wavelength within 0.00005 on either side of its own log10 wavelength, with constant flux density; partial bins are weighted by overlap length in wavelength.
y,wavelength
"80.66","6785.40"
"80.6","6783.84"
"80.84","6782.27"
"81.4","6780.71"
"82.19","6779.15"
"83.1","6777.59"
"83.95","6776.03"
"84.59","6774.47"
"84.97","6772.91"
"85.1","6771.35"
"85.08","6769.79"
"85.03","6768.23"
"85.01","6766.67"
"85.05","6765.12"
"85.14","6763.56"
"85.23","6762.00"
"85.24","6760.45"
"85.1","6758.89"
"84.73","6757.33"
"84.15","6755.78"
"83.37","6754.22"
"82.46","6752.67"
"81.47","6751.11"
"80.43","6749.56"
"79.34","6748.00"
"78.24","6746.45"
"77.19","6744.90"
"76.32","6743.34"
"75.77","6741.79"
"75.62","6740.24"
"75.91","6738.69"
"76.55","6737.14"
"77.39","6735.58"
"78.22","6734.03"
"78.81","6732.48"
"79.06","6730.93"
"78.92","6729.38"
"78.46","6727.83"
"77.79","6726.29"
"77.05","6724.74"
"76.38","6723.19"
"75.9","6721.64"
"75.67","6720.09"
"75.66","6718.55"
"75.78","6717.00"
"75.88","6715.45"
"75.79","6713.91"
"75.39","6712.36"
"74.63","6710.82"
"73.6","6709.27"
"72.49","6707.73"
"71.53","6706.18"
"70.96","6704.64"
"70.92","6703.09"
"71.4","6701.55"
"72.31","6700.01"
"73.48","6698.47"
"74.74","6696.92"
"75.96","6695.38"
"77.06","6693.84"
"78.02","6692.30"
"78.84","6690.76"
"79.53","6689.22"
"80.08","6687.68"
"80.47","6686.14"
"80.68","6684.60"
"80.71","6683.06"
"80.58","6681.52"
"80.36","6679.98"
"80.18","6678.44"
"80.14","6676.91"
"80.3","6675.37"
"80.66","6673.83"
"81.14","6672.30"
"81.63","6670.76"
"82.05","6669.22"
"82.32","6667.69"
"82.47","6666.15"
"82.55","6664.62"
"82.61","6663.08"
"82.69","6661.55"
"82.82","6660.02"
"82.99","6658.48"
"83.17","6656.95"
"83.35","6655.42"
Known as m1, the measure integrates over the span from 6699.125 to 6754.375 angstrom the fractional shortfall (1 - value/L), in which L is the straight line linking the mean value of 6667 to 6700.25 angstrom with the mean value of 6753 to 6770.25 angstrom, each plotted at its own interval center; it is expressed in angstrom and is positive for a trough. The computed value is 4.0 angstrom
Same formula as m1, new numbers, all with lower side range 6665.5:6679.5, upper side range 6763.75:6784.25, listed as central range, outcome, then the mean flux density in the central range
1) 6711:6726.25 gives 1.2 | 76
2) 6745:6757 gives 0.3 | 81.3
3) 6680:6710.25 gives 2.1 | 76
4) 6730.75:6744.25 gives 0.9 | 76.9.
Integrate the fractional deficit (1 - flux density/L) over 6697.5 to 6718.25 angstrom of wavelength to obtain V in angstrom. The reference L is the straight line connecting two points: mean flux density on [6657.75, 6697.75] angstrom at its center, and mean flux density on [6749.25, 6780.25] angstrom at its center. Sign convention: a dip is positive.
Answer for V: 2.09 angstrom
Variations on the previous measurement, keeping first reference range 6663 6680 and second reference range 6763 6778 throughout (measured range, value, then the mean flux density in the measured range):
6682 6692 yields 0.2 angstrom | 80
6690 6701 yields 0.9 angstrom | 75.7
